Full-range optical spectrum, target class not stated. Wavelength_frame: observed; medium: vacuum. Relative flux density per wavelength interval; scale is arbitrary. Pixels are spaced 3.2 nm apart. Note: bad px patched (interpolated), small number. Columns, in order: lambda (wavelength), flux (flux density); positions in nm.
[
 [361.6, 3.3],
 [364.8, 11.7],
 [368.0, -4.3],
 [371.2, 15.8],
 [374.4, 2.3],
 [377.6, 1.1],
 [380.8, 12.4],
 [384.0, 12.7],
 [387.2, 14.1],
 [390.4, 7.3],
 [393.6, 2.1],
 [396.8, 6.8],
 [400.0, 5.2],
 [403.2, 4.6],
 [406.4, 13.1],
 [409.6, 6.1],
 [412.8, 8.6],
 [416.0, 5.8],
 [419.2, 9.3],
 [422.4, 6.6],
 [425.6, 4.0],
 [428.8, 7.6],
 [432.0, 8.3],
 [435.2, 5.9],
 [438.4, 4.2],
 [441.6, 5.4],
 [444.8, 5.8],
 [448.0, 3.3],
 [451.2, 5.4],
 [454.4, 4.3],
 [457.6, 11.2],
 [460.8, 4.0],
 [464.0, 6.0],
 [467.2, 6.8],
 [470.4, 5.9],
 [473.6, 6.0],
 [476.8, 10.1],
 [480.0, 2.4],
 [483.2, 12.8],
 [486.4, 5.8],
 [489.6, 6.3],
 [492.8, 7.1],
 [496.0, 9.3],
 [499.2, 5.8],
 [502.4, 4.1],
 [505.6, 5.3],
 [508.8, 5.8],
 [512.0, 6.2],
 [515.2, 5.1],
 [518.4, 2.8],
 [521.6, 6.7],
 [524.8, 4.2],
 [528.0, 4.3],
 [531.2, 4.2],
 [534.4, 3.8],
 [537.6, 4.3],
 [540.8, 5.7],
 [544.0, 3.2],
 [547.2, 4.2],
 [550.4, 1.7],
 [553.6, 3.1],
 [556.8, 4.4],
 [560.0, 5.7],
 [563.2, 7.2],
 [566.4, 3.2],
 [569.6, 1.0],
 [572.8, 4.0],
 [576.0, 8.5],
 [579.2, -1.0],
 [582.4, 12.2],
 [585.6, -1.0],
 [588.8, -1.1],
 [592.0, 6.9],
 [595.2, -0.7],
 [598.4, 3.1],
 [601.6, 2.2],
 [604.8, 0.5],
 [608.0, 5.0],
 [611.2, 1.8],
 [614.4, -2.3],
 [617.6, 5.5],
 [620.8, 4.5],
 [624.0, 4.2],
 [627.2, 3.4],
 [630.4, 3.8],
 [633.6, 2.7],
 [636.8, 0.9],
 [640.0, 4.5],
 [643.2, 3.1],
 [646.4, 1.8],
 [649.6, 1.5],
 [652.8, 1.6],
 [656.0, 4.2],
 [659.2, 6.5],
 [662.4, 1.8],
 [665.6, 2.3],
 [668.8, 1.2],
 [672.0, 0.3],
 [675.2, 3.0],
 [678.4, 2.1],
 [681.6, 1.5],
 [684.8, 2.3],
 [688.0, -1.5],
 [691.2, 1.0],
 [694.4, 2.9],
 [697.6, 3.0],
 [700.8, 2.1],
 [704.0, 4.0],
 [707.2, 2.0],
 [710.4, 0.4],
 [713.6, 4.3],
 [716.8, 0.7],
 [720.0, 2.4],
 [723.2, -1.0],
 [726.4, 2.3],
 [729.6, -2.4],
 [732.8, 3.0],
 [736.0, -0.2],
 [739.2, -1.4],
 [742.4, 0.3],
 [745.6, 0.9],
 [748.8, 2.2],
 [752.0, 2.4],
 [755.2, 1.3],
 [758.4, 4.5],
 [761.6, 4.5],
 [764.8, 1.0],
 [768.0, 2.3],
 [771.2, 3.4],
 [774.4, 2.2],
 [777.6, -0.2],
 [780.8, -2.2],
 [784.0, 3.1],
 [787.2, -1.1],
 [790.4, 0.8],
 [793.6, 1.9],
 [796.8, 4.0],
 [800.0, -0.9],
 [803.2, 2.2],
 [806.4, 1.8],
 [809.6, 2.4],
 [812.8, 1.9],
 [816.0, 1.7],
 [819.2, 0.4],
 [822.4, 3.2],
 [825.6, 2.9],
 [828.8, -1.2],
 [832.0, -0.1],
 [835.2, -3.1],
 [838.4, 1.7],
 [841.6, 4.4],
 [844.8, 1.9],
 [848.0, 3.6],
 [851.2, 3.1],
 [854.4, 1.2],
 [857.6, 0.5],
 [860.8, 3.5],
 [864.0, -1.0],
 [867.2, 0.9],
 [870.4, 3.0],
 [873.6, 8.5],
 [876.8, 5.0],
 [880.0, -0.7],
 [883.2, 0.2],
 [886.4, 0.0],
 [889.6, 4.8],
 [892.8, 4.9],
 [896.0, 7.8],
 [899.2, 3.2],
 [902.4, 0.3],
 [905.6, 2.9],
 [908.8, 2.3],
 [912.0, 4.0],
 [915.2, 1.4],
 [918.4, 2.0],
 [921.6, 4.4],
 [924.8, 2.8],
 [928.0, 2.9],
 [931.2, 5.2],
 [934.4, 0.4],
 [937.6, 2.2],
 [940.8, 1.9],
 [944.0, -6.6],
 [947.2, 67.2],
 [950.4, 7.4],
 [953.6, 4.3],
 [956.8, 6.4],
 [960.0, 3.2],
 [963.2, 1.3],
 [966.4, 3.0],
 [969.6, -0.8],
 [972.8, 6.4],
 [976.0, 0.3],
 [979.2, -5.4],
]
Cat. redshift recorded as 1.35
